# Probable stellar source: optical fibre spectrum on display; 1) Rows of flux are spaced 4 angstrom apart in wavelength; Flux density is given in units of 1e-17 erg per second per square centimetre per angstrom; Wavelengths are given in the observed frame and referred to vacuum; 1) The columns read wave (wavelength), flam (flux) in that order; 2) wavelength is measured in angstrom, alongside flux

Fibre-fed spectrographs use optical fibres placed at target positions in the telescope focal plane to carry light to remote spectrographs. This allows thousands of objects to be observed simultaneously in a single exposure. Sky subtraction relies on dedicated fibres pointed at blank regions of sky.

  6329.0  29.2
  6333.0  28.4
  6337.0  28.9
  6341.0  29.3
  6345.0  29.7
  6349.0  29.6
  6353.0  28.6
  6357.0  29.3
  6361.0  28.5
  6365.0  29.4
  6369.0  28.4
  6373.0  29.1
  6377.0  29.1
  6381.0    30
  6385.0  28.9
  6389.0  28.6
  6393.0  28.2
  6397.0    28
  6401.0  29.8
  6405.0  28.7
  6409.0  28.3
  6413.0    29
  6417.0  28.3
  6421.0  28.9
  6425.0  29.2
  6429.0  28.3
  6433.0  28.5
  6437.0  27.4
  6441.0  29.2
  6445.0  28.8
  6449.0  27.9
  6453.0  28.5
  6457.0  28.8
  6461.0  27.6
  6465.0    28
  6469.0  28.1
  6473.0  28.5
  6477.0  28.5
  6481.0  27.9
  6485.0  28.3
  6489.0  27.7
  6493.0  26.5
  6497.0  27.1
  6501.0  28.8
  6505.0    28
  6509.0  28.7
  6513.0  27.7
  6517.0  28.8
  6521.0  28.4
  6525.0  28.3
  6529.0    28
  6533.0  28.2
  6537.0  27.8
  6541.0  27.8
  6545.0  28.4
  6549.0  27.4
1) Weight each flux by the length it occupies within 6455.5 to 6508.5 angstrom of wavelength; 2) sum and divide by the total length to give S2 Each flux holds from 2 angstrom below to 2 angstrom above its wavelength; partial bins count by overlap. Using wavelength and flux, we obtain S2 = 28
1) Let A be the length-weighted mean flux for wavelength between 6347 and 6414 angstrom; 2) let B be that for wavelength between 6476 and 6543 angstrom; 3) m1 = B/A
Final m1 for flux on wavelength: 0.97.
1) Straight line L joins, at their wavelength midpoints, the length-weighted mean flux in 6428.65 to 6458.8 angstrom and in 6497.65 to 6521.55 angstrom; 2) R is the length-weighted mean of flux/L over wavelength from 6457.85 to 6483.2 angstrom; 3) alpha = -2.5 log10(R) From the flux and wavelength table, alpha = 0.010 mag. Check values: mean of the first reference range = 28.4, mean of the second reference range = 28.3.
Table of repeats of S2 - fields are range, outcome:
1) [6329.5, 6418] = 28.9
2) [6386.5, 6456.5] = 28.6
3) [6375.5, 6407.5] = 28.9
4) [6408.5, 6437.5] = 28.6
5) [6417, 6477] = 28.4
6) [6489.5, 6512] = 27.8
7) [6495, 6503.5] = 28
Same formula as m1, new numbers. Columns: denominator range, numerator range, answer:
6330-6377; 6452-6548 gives 0.97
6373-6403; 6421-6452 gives 0.98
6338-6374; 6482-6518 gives 0.96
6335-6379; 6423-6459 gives 0.98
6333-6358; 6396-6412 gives 0.99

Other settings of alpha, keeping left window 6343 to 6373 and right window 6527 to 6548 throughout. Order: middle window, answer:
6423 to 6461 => 0.004 mag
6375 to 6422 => 0.001 mag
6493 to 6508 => 0.016 mag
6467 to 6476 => 0.003 mag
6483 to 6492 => 0.018 mag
